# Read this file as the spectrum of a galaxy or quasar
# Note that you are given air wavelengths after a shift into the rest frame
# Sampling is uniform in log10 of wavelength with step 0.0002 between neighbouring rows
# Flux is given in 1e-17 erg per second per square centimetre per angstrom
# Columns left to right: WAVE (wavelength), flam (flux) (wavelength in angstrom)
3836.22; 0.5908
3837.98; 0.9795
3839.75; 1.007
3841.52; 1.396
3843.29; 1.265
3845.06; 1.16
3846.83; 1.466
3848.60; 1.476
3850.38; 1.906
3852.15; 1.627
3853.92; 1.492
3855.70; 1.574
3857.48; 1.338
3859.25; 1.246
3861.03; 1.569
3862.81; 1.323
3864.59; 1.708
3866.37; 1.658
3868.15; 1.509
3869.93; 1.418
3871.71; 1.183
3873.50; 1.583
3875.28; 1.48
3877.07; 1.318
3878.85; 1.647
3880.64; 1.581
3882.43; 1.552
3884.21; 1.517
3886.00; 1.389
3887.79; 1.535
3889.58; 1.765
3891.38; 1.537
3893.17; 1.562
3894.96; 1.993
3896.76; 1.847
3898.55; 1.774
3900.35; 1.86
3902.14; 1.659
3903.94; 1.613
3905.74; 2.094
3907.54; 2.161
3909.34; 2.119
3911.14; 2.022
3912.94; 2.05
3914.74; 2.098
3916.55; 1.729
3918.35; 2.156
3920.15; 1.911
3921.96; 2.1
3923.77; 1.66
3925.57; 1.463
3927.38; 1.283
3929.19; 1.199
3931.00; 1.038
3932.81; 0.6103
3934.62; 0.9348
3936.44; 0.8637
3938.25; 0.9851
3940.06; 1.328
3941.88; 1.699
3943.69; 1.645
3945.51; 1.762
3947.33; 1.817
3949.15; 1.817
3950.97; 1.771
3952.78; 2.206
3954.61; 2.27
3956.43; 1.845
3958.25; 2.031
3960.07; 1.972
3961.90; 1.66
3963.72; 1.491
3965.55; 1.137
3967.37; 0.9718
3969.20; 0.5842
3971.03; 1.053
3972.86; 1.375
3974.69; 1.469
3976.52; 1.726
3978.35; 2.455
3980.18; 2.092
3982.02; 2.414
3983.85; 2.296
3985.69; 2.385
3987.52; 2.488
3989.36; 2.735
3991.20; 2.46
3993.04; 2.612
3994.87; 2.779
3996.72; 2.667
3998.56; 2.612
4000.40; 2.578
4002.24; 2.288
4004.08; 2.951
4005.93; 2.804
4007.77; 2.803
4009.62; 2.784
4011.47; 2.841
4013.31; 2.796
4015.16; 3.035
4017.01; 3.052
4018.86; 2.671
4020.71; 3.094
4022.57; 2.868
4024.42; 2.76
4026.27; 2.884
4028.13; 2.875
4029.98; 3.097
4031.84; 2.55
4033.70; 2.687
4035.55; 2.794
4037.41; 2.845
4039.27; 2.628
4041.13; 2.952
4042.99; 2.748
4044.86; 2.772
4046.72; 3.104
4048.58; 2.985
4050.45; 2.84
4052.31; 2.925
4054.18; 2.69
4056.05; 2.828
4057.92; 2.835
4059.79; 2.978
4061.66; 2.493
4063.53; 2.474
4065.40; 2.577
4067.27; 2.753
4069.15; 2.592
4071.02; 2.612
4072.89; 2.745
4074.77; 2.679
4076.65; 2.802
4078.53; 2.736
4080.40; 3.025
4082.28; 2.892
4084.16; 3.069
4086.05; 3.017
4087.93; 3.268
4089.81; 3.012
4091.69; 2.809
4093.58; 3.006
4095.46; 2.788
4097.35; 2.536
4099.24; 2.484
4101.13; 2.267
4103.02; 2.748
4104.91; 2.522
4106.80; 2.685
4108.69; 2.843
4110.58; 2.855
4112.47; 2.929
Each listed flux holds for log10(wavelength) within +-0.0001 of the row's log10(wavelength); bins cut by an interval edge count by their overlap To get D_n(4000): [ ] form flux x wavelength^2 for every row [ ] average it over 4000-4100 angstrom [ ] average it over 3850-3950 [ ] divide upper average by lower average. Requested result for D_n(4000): 1.90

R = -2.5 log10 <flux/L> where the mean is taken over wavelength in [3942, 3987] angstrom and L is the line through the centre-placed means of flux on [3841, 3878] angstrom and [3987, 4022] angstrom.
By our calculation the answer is 0.328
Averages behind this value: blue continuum 1.46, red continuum 2.74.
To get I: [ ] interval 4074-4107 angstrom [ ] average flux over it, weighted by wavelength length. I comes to 2.8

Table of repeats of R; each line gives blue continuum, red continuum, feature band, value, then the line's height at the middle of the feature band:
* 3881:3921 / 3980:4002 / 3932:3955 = 0.39 mag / 2.15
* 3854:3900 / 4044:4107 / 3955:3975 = 0.40 mag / 2.09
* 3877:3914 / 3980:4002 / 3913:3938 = 0.32 mag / 1.99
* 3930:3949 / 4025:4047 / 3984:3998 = -0.22 mag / 2.11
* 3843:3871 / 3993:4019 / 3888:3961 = 0.20 mag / 2.06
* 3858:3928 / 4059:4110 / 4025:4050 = -0.14 mag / 2.49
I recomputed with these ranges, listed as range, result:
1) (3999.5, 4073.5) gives 2.79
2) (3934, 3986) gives 1.65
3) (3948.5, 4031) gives 2.31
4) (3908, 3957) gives 1.65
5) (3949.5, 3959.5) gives 2.01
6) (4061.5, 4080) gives 2.66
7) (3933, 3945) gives 1.22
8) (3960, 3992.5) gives 1.83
